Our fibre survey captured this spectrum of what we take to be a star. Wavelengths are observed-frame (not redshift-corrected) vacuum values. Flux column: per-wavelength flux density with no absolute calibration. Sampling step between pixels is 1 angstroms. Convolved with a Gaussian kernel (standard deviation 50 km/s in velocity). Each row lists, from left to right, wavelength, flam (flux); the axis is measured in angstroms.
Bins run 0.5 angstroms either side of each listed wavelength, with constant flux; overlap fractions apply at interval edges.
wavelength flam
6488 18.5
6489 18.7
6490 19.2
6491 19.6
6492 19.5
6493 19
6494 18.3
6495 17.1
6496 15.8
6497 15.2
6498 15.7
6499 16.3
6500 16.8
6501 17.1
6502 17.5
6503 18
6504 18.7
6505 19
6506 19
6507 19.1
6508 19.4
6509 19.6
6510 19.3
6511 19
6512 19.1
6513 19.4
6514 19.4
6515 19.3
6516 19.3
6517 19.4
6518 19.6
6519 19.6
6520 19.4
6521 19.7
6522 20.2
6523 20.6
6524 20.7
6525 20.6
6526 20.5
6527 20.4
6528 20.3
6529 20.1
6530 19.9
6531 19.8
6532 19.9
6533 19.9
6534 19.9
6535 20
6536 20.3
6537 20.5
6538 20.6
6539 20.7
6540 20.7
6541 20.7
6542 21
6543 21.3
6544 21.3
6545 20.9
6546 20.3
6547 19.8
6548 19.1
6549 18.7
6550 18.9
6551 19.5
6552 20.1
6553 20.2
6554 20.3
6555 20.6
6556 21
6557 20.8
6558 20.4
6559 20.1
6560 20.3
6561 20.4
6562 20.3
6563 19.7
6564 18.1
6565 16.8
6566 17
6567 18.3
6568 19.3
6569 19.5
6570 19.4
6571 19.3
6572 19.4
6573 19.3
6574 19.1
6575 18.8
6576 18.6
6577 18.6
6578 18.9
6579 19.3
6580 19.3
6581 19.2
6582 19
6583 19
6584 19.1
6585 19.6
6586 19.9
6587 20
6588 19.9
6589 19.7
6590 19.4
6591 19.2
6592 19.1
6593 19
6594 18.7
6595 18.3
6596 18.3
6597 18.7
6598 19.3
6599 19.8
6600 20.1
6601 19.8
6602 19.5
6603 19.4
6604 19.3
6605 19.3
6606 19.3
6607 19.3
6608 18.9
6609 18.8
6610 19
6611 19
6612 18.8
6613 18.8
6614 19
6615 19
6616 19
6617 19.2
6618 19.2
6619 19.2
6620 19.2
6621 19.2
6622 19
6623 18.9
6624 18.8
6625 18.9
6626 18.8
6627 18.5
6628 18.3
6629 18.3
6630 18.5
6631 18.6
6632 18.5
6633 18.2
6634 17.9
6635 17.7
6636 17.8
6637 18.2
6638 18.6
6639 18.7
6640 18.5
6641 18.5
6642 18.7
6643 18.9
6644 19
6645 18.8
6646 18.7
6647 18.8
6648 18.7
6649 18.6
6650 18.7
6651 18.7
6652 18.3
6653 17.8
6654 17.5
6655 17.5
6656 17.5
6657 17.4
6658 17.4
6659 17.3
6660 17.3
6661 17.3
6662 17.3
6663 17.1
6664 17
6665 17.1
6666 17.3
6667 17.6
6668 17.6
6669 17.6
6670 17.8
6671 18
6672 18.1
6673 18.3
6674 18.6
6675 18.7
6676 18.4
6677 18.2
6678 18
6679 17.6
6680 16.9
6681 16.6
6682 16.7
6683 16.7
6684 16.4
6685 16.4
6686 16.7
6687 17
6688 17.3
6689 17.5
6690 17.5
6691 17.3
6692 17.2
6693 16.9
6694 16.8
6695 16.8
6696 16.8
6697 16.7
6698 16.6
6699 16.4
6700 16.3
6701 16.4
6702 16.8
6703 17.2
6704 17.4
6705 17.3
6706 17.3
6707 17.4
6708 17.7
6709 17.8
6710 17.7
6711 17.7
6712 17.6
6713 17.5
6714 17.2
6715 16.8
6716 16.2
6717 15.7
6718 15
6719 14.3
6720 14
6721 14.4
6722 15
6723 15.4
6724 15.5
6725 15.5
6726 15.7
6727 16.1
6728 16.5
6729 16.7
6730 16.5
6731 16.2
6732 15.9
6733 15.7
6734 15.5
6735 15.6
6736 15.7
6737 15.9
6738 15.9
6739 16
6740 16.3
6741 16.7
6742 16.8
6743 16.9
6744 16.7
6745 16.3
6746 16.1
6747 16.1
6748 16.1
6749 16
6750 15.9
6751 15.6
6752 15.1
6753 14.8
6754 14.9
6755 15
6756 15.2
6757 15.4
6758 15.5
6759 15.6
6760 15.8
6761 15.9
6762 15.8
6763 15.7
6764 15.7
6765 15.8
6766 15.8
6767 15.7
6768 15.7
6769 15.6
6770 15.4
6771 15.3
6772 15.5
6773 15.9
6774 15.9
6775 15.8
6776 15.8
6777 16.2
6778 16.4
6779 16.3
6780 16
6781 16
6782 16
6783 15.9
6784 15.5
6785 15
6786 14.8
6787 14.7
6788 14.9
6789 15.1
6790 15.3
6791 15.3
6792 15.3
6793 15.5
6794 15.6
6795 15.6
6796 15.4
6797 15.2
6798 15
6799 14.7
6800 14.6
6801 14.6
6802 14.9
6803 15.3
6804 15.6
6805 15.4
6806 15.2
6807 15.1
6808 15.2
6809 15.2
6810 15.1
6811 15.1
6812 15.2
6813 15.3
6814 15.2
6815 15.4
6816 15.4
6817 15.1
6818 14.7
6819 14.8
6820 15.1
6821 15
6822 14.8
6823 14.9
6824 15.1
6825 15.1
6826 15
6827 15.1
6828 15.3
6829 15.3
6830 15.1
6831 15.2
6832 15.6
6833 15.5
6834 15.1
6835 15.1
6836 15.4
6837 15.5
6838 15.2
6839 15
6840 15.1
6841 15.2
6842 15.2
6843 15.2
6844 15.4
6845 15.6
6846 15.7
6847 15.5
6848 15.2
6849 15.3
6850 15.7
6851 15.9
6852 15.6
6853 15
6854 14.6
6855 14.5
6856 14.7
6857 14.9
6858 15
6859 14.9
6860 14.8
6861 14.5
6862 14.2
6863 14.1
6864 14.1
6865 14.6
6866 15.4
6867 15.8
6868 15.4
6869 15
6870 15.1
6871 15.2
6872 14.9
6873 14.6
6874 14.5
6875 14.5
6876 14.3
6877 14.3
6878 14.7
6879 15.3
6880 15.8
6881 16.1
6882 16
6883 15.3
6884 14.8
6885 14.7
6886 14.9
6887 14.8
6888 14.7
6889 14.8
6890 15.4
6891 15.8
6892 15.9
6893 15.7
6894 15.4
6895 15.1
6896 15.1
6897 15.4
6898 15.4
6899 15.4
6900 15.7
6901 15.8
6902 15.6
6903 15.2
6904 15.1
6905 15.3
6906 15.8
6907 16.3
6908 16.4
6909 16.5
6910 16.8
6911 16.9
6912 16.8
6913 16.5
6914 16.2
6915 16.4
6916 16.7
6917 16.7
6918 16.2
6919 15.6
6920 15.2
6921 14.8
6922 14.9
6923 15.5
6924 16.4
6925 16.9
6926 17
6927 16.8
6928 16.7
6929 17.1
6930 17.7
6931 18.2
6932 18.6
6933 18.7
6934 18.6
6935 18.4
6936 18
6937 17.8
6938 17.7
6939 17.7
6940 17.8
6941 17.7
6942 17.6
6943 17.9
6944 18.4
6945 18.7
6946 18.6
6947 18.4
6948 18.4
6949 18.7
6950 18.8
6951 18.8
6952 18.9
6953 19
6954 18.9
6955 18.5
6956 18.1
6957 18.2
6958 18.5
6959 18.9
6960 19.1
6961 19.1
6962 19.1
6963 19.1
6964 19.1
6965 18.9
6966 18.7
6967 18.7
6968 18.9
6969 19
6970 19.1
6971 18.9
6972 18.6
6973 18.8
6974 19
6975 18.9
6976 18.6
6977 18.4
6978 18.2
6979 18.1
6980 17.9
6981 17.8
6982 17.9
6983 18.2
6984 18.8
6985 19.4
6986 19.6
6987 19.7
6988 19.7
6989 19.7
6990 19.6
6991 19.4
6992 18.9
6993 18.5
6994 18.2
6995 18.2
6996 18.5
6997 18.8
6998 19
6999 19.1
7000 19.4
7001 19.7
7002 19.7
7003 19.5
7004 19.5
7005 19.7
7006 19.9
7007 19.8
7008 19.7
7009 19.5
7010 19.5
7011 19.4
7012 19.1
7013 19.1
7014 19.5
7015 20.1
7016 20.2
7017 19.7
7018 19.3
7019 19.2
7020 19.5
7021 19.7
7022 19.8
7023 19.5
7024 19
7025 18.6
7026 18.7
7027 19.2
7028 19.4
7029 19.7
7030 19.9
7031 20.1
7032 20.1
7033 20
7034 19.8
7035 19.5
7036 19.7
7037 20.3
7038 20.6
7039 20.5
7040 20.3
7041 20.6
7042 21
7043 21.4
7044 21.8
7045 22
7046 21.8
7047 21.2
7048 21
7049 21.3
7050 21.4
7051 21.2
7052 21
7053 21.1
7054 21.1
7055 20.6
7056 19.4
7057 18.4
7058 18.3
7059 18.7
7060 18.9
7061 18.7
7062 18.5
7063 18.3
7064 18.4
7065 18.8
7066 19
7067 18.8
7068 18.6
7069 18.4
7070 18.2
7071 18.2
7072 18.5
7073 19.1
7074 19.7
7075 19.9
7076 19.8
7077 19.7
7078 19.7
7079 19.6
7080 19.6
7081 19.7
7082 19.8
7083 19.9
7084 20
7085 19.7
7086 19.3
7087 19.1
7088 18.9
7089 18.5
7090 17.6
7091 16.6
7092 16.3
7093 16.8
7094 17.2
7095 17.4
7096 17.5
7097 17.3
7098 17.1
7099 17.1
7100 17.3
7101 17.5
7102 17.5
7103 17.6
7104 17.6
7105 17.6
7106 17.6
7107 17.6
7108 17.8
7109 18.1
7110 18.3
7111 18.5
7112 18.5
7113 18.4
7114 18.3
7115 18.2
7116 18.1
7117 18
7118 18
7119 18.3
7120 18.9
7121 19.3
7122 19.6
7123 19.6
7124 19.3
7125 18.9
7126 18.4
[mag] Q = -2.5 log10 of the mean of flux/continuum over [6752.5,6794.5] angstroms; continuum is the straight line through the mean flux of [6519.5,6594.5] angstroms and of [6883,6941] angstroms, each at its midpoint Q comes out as 0.13 mag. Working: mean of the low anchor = 19.7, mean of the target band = 15.6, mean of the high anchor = 16.3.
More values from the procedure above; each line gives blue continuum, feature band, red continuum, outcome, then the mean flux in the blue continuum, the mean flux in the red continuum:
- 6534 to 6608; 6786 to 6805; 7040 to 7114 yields 0.26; 19.6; 19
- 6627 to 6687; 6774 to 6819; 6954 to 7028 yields 0.20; 17.9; 19.1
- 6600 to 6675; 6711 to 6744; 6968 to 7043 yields 0.17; 18.4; 19.3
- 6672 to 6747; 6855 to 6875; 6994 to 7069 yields 0.22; 16.7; 19.7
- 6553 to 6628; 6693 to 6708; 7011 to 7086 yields 0.15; 19.2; 19.7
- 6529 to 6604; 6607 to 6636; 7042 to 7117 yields 0.04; 19.6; 18.9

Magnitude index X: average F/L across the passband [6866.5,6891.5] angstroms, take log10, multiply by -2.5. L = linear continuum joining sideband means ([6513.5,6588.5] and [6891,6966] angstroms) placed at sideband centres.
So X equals 0.16 mag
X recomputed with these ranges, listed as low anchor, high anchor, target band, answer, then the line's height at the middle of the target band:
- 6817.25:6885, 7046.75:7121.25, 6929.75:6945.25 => -0.10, 16.4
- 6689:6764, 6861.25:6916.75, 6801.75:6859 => 0.04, 15.7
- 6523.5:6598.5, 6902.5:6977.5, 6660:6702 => 0.11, 19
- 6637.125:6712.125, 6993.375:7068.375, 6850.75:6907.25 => 0.24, 18.8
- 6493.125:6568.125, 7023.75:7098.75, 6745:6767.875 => 0.24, 19.4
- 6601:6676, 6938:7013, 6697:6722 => 0.12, 18.5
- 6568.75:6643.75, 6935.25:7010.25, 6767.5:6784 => 0.19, 18.9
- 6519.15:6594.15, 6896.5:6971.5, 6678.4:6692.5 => 0.12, 19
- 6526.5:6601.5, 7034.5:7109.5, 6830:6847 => 0.25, 19.4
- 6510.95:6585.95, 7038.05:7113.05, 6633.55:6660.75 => 0.08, 19.6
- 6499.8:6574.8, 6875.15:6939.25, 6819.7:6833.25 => 0.12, 16.9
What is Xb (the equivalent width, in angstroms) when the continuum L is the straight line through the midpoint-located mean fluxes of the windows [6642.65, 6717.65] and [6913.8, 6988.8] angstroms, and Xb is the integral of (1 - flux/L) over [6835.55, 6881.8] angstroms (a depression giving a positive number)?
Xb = 7.3 angstroms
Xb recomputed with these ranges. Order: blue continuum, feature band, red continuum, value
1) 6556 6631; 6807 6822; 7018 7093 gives 3.3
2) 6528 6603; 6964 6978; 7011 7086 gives 0.7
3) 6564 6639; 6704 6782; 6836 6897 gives 4.1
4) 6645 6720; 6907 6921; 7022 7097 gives 1.7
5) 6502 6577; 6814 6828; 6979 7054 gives 3.3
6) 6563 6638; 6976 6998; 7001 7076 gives 1.0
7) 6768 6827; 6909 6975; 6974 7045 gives 1.0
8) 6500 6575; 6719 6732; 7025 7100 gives 2.6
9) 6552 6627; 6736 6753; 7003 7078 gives 2.9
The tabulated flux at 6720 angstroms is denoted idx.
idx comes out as 14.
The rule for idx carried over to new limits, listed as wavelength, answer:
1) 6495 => 17.1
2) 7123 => 19.6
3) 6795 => 15.6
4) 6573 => 19.3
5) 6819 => 14.8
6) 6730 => 16.5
